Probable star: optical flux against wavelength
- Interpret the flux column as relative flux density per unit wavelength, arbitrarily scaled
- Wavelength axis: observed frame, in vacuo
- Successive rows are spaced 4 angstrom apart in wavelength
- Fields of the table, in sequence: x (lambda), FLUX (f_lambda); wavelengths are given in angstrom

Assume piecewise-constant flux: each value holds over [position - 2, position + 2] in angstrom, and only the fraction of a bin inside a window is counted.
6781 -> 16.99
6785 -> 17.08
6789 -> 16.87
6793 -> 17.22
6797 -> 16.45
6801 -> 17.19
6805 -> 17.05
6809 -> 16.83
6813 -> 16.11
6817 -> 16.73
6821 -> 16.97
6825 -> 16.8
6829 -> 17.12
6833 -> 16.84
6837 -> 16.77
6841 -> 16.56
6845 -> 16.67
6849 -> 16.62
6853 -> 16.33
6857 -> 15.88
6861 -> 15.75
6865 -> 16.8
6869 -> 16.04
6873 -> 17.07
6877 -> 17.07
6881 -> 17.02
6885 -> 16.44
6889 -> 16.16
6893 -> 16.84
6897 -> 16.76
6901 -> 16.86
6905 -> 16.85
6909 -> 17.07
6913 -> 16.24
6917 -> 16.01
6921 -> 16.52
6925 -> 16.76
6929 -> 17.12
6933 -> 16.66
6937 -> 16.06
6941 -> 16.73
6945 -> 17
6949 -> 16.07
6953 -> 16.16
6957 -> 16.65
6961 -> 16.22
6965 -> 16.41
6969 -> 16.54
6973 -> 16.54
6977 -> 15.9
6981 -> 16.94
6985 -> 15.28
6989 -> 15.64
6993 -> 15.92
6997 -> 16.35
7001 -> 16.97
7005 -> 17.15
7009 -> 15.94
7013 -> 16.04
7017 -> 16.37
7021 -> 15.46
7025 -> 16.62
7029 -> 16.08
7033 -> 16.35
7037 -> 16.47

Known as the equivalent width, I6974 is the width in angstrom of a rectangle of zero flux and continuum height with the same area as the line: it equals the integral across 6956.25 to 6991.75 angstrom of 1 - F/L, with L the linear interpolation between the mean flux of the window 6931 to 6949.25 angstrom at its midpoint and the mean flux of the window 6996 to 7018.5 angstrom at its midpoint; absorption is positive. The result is 0.6 angstrom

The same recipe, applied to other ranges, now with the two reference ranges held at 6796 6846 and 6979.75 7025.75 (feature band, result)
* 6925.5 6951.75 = -0.3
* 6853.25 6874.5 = 0.5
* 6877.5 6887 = -0.1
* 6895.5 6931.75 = -0.4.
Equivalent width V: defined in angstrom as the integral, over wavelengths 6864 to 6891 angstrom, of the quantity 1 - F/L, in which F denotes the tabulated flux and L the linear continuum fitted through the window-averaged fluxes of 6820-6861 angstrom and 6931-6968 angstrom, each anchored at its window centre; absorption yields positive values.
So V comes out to -0.2 angstrom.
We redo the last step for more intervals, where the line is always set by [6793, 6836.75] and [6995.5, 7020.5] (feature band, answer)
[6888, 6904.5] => -0.1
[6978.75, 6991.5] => 0.4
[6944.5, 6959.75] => 0.1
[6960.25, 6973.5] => 0.1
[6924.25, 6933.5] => -0.2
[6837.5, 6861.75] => 0.6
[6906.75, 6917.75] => 0.1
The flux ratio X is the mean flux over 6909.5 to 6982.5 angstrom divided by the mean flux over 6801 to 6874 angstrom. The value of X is 0.99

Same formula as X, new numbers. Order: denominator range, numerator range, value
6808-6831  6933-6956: 0.98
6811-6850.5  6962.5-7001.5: 0.97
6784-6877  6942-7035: 0.98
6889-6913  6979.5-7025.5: 0.97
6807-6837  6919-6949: 0.99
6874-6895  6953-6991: 0.97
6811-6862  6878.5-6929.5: 1.01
